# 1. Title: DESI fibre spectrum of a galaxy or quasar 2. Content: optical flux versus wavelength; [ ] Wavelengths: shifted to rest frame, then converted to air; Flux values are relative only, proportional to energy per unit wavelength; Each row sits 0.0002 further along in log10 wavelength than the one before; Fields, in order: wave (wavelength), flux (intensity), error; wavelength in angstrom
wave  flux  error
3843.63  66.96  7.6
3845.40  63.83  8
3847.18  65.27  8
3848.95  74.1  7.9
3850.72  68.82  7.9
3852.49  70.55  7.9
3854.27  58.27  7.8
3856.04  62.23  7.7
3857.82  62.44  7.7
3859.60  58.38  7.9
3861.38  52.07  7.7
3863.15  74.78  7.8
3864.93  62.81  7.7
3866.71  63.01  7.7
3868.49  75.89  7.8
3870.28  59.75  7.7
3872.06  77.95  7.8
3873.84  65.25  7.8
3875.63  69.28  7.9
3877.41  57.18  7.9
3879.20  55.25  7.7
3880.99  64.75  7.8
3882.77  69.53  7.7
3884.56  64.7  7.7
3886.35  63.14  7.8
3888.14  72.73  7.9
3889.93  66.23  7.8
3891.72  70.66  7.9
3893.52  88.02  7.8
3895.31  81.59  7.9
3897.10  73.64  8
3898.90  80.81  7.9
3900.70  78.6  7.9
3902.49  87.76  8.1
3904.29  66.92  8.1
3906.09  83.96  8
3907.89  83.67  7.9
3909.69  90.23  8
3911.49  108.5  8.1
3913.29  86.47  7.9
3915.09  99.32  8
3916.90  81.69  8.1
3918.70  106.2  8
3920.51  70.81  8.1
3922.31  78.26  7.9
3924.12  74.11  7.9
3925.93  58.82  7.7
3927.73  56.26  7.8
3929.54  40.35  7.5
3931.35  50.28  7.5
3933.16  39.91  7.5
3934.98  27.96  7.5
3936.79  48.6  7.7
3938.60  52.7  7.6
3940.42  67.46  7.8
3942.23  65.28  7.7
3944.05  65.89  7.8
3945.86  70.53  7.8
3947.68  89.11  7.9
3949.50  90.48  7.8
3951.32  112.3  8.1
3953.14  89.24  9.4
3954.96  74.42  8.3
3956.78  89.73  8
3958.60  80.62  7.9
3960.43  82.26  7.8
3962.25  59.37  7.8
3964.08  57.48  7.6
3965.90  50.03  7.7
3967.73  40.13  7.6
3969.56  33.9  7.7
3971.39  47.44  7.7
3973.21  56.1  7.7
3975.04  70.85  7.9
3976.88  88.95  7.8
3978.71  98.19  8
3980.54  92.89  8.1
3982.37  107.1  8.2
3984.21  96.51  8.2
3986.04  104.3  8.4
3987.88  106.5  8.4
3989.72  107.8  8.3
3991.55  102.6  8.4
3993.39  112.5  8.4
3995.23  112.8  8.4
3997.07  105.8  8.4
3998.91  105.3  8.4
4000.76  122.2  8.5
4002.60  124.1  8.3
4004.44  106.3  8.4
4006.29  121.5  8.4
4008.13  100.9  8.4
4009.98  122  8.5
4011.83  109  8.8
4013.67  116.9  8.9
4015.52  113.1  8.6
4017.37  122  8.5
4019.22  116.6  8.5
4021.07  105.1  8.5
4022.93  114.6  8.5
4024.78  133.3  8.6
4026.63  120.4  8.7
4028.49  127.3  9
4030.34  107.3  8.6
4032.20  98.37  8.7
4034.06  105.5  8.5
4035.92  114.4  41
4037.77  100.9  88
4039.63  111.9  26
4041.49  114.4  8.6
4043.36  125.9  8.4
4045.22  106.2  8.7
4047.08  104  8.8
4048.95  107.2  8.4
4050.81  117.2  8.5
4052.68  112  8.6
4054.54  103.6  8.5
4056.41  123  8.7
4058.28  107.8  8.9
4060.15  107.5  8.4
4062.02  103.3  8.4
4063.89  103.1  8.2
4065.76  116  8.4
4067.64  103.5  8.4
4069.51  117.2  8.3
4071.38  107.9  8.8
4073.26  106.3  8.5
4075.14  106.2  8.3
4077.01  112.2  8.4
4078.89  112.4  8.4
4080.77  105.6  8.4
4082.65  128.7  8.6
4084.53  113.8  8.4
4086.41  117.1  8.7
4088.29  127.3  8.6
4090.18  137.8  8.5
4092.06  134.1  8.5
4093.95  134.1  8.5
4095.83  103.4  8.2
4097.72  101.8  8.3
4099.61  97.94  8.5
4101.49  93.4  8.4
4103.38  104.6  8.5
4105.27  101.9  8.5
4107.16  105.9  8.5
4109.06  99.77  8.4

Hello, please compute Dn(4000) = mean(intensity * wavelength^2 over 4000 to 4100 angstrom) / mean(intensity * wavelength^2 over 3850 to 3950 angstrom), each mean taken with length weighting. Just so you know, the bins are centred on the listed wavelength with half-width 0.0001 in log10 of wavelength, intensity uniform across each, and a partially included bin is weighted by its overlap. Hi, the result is 1.8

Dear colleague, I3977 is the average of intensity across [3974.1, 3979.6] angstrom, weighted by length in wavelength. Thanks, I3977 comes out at 85.7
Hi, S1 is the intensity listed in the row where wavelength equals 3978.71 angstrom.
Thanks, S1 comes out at 98.19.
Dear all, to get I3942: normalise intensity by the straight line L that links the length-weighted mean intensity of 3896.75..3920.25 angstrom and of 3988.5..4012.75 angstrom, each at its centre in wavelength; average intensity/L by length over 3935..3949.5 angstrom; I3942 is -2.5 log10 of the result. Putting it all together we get 0.43 mag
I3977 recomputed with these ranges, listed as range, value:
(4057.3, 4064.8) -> 106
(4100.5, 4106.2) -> 100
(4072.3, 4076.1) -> 106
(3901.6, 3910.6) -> 82.5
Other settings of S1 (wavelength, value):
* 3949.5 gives 90.48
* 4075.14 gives 106.2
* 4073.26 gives 106.3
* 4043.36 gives 125.9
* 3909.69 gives 90.23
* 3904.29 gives 66.92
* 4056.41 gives 123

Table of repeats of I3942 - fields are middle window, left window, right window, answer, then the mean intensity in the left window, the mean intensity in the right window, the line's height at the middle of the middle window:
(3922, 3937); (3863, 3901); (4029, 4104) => 0.47 mag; 69.6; 112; 80.4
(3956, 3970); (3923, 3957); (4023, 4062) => 0.21 mag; 66.1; 112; 76.5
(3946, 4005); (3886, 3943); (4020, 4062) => 0.05 mag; 72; 112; 91.3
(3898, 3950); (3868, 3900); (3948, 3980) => -0.02 mag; 69.8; 72.4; 71.1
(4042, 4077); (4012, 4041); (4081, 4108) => 0.04 mag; 114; 114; 114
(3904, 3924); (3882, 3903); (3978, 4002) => -0.07 mag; 74.6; 106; 81.5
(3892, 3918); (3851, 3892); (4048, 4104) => -0.17 mag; 65.1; 112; 72.8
